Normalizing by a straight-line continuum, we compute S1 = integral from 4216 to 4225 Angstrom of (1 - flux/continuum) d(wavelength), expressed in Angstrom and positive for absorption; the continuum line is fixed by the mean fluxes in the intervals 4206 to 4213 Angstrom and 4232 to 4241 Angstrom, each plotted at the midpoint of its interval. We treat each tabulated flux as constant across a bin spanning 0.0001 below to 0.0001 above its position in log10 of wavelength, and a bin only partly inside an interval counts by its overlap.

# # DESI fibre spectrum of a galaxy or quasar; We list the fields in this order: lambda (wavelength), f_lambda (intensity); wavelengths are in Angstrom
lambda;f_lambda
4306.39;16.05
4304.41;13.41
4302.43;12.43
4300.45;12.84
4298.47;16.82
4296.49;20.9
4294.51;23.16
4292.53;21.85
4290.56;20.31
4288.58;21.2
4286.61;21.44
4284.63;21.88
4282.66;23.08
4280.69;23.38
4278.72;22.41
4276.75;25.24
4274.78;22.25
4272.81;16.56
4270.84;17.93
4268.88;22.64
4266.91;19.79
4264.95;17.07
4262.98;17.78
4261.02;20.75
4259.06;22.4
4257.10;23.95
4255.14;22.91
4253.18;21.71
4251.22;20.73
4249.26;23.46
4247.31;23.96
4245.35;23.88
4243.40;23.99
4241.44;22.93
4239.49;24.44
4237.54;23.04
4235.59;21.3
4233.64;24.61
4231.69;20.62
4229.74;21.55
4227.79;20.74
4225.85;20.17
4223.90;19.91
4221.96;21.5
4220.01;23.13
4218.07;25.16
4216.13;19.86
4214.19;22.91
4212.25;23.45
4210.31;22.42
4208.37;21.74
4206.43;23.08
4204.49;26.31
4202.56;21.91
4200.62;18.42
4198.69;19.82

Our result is 0.29 Angstrom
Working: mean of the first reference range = 22.6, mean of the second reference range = 23.1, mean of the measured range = 22.1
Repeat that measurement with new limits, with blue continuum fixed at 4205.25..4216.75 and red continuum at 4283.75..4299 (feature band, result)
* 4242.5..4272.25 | 0.24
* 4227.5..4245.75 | -0.66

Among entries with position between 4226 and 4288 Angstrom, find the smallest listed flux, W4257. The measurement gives 16.56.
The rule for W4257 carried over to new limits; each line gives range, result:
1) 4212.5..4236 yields 19.86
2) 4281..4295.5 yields 20.31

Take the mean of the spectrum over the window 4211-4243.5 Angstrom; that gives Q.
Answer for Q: 22.3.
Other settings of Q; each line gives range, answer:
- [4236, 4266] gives 22.2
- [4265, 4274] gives 19.1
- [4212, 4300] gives 21.7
